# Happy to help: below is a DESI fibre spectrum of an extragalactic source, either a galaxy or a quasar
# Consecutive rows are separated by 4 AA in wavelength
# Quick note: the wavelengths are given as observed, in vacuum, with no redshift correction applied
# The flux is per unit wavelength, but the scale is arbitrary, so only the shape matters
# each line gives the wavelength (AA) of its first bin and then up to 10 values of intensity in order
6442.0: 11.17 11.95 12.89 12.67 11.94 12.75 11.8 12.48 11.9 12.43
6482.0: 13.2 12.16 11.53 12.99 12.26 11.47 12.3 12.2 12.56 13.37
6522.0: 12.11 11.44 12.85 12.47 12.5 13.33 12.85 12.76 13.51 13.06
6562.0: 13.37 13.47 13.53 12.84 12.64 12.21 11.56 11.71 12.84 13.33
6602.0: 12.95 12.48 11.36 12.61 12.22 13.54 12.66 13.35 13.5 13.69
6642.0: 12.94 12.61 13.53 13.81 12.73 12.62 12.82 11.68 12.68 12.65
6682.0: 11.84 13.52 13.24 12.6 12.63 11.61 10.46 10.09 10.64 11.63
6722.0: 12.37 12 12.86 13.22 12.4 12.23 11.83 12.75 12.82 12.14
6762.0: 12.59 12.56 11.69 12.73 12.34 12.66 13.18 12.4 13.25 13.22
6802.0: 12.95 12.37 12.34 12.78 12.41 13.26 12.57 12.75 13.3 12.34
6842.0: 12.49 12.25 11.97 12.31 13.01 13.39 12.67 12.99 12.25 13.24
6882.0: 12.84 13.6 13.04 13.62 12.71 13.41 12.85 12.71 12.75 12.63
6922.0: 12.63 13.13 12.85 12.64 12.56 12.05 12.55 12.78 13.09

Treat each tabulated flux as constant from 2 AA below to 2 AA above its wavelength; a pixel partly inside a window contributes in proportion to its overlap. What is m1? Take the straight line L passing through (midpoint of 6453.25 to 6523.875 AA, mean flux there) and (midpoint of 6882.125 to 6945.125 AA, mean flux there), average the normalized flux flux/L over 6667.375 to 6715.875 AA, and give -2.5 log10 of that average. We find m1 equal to 0.054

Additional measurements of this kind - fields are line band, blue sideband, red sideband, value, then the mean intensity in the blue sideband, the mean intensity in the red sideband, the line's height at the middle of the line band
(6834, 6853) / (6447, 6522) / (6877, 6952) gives 0.04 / 12.4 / 12.9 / 12.8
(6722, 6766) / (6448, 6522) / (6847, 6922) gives 0.02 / 12.4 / 12.9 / 12.7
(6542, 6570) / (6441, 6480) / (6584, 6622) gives -0.07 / 12.2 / 12.4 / 12.3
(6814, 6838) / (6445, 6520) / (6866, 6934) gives 0.00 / 12.4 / 12.9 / 12.8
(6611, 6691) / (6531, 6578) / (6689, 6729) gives -0.06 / 13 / 11.7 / 12.2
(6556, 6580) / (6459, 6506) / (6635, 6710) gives -0.06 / 12.3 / 12.6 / 12.4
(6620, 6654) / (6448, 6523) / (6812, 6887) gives -0.06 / 12.4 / 12.7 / 12.5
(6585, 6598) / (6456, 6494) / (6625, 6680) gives 0.04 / 12.3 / 13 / 12.7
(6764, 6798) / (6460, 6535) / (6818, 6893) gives 0.01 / 12.3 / 12.8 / 12.7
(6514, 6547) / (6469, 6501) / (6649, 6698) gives -0.01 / 12.3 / 12.8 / 12.4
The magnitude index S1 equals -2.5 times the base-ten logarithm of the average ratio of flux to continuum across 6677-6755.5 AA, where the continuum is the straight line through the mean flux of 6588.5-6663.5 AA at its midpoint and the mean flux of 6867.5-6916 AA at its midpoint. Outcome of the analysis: 0.07 mag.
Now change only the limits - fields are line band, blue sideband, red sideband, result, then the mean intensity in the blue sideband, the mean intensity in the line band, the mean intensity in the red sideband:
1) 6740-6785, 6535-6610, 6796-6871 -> 0.027 mag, 12.8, 12.4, 12.7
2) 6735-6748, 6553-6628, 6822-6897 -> 0.047 mag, 12.7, 12.2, 12.8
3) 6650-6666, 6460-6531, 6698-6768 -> -0.083 mag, 12.3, 13.1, 12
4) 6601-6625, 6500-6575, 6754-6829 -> 0.017 mag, 12.7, 12.5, 12.6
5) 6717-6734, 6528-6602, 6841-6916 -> 0.041 mag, 12.8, 12.4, 12.9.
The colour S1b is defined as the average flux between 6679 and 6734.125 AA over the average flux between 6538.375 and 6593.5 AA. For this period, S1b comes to 0.94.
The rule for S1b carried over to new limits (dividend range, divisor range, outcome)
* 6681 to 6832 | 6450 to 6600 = 0.99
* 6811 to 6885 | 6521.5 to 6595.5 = 1.00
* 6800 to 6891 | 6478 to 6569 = 1.01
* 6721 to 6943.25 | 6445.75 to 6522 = 1.03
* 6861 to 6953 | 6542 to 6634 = 1.01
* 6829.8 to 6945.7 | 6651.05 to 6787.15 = 1.04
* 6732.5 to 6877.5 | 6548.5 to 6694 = 0.98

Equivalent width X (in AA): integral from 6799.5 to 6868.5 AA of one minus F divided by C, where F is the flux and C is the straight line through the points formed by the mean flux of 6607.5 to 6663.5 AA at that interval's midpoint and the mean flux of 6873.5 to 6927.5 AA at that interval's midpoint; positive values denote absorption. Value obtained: 1.6 AA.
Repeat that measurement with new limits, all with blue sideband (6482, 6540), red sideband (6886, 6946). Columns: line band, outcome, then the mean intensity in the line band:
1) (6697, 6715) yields 2.22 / 11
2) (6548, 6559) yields -0.65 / 13.1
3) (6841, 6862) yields 0.44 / 12.5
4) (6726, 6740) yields -0.11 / 12.7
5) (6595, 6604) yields -0.48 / 13.1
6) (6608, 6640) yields -1.00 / 12.9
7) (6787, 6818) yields -0.12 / 12.7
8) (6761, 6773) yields 0.34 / 12.3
